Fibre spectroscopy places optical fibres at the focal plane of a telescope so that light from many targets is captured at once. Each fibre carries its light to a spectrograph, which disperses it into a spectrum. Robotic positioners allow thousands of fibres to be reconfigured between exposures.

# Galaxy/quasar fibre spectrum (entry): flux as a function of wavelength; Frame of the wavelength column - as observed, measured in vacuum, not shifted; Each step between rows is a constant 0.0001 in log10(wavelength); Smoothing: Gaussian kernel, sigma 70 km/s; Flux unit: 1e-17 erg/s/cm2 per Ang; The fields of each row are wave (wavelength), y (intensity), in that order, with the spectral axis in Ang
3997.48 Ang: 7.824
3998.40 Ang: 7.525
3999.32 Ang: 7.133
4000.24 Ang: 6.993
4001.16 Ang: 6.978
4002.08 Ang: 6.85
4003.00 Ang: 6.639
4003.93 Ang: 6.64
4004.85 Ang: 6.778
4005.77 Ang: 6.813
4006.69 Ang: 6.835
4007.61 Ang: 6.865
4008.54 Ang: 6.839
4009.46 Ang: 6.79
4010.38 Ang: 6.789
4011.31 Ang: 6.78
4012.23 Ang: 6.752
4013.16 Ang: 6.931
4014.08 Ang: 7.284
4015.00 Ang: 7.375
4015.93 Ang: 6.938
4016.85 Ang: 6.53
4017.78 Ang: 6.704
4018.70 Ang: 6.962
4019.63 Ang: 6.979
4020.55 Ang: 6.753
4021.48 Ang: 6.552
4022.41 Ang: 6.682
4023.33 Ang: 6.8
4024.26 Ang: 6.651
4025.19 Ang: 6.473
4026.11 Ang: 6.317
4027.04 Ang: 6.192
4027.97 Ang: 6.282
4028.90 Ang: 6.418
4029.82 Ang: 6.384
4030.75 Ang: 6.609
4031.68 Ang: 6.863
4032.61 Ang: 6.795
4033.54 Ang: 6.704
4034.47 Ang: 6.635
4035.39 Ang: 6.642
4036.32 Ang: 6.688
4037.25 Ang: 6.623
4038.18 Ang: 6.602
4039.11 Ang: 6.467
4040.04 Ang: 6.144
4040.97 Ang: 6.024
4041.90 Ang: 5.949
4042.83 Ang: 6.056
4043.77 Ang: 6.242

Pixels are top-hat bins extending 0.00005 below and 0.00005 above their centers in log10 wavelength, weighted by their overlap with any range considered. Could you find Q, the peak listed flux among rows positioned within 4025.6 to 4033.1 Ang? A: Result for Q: 6.863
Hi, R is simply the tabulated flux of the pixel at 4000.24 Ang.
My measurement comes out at 6.993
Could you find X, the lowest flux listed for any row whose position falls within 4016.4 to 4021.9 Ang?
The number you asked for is 6.53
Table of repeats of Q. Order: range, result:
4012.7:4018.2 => 7.375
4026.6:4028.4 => 6.282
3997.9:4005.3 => 7.525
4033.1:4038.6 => 6.704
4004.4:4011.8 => 6.865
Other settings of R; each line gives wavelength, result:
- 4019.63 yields 6.979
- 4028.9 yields 6.418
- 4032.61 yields 6.795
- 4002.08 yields 6.85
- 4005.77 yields 6.813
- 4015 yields 7.375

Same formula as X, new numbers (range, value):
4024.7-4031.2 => 6.192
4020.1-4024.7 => 6.552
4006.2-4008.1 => 6.835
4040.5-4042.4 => 5.949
